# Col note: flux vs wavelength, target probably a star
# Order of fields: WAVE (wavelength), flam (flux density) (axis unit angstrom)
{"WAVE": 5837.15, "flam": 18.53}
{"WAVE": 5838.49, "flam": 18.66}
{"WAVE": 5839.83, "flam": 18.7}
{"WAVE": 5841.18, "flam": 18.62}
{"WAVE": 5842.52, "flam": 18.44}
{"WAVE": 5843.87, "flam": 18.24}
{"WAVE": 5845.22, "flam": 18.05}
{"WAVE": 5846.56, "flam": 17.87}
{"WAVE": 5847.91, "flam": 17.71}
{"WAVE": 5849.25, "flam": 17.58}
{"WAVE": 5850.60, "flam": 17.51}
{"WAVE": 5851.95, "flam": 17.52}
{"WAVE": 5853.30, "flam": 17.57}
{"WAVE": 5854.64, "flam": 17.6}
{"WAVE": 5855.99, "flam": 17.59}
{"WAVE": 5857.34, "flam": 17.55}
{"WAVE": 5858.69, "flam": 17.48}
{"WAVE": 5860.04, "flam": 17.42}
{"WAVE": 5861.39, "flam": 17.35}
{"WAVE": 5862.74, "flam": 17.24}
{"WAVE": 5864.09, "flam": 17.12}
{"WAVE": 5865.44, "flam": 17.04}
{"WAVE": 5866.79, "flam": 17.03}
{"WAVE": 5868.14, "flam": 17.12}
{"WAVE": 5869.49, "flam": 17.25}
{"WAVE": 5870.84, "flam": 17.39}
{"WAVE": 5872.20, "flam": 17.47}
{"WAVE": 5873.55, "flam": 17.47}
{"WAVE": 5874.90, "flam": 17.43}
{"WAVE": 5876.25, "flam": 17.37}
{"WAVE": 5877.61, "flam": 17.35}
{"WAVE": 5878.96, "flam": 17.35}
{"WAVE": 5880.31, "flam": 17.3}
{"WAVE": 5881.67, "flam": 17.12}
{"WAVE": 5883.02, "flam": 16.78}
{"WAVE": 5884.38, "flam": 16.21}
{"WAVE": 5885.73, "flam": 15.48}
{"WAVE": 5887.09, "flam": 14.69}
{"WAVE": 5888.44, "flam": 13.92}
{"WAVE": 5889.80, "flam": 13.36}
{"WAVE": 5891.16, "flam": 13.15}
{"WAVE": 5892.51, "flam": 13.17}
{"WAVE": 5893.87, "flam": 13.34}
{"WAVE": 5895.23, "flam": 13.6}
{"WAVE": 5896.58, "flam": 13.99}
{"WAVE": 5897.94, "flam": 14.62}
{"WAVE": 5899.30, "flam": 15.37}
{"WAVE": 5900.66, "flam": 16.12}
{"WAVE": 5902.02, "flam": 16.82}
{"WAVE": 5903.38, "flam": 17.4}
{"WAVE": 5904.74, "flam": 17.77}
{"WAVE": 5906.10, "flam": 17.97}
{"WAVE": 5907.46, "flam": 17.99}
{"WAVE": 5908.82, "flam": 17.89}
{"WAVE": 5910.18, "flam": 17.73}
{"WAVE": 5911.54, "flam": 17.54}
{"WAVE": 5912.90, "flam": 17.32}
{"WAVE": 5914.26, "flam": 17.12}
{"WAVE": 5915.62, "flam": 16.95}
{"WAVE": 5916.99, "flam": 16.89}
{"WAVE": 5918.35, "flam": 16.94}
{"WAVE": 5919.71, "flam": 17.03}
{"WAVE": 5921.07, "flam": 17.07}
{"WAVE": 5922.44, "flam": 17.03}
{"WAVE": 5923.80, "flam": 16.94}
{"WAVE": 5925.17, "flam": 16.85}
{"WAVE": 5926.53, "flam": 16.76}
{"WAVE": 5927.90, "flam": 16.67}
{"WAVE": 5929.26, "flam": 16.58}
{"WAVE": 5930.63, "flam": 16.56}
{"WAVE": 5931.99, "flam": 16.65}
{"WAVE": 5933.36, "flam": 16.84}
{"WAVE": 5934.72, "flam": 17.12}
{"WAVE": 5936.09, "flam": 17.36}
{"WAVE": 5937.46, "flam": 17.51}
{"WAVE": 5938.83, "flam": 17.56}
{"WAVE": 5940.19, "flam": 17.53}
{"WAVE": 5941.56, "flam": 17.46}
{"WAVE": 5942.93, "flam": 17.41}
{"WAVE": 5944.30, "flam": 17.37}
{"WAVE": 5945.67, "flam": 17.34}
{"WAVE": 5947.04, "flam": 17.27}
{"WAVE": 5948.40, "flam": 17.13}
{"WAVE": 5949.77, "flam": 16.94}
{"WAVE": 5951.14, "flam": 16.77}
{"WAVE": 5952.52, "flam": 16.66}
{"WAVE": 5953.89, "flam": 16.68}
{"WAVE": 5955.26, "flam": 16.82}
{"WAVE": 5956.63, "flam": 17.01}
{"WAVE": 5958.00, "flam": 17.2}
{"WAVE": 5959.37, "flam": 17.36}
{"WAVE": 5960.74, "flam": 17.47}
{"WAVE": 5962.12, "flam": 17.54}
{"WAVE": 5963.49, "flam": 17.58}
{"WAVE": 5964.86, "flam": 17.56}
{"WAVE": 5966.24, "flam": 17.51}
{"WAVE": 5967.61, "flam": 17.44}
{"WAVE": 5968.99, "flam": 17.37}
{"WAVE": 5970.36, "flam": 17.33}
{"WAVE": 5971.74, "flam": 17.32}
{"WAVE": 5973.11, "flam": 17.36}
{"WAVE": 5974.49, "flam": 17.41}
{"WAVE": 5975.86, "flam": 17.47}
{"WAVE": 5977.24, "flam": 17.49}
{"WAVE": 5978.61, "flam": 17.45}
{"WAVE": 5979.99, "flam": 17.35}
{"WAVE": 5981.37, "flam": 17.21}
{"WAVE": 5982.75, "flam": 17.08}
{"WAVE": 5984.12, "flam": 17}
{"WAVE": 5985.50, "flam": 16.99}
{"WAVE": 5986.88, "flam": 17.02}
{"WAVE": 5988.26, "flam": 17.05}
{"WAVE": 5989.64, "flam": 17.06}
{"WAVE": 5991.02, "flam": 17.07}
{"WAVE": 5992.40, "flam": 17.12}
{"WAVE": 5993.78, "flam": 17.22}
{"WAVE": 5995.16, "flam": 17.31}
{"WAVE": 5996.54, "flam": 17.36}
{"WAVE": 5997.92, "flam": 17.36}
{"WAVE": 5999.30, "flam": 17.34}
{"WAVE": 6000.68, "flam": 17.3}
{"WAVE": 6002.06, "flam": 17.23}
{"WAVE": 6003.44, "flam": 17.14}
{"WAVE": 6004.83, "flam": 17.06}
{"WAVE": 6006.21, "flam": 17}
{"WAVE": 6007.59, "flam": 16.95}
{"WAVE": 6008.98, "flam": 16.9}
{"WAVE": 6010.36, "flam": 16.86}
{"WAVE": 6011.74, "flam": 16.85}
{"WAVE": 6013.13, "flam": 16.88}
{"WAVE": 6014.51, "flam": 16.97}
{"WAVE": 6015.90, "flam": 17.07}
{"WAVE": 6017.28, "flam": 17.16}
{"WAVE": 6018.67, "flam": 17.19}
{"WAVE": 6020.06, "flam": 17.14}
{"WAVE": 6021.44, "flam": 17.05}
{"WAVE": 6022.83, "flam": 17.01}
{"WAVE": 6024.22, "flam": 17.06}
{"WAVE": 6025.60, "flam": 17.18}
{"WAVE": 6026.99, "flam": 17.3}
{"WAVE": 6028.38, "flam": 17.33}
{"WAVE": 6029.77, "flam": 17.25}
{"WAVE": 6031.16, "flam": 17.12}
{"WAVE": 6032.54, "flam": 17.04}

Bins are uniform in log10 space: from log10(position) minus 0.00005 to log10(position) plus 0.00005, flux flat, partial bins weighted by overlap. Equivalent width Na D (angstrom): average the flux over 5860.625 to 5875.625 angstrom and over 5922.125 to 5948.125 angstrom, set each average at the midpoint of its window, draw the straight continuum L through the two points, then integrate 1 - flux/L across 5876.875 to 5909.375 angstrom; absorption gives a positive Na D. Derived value 2.70 angstrom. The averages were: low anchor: 17.3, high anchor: 17.1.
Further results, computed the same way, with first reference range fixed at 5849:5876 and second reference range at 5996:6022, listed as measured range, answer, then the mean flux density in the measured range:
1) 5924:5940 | 0.26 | 17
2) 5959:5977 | -0.28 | 17.4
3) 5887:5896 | 1.97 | 13.5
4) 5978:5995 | 0.00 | 17.1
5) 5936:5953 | -0.03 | 17.3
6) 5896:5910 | 0.52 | 16.6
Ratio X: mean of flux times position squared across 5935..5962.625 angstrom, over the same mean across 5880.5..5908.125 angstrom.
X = 1.1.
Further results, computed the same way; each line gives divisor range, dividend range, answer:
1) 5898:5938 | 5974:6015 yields 1.03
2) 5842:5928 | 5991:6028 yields 1.07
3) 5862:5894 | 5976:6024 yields 1.10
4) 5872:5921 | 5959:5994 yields 1.09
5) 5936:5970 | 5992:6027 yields 1.01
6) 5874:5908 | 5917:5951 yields 1.09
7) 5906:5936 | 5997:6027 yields 1.03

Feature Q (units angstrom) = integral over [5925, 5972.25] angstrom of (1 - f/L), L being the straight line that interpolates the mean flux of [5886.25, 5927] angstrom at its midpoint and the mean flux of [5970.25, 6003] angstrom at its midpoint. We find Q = -1.3 angstrom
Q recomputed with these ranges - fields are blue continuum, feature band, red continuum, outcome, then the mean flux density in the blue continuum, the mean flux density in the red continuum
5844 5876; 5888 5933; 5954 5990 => 3.0 angstrom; 17.5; 17.3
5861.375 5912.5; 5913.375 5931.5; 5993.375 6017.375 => -0.3 angstrom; 16.3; 17.1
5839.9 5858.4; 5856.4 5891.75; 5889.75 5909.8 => 0.2 angstrom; 17.9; 15.6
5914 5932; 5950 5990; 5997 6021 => -0.6 angstrom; 16.9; 17.1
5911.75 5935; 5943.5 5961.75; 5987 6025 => -0.1 angstrom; 16.9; 17.1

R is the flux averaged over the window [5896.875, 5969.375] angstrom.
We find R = 17.1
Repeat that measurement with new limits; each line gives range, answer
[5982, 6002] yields 17.2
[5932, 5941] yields 17.3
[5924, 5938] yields 16.9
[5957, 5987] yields 17.3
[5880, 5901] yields 14.8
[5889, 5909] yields 15.4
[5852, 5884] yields 17.3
